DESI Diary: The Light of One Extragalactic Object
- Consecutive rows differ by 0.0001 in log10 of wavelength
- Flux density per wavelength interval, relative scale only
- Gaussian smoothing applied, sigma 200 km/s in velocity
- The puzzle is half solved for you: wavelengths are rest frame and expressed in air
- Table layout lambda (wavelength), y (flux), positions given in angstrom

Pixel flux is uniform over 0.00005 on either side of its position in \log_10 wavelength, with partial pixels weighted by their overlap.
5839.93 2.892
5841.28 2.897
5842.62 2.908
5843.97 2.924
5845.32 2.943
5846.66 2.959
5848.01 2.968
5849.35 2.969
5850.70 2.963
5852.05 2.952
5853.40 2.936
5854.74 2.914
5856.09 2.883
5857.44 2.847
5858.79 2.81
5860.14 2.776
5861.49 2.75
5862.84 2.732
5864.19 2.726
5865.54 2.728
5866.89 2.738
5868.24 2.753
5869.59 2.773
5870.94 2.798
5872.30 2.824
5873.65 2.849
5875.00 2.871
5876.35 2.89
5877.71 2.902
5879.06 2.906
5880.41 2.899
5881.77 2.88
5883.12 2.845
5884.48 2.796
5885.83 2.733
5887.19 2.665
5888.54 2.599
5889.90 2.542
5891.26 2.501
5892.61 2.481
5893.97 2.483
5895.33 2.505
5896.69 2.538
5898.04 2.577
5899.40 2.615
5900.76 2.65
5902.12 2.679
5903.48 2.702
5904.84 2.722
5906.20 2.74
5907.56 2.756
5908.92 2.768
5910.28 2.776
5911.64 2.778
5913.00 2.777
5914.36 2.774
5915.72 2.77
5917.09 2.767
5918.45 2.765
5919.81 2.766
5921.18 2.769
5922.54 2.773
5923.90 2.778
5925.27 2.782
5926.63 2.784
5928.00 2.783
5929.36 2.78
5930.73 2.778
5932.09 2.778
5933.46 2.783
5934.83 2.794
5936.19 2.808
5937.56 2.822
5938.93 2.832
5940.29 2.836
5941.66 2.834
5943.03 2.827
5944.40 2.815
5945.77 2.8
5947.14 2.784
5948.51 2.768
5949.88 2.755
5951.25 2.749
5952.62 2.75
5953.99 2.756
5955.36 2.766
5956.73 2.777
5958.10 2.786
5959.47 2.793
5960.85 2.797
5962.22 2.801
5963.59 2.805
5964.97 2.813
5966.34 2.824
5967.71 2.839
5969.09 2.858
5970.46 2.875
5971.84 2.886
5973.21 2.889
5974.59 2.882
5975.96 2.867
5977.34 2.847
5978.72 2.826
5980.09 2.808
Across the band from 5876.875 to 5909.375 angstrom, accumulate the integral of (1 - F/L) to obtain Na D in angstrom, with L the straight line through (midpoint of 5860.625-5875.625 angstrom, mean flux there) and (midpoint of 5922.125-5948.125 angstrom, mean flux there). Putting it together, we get 1.14 angstrom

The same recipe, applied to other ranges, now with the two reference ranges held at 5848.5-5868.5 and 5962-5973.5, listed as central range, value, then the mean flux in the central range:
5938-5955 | 0.3 angstrom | 2.79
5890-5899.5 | 1.1 angstrom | 2.52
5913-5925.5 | 0.3 angstrom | 2.77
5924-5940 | 0.3 angstrom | 2.79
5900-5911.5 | 0.5 angstrom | 2.73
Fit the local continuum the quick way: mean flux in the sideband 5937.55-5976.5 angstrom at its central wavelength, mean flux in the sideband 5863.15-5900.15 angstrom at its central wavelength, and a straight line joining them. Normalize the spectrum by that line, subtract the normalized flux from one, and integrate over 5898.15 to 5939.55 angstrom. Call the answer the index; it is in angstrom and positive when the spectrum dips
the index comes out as 0.1 angstrom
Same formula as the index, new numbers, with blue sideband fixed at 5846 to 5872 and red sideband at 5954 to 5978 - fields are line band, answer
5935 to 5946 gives 0.0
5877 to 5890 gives 0.2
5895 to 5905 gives 0.8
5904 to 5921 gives 0.4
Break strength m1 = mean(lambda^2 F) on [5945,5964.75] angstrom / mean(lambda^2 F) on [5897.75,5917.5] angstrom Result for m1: 1.04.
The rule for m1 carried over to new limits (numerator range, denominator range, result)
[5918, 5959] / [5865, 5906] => 1.05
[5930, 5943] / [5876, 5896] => 1.06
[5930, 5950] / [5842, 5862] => 1.00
